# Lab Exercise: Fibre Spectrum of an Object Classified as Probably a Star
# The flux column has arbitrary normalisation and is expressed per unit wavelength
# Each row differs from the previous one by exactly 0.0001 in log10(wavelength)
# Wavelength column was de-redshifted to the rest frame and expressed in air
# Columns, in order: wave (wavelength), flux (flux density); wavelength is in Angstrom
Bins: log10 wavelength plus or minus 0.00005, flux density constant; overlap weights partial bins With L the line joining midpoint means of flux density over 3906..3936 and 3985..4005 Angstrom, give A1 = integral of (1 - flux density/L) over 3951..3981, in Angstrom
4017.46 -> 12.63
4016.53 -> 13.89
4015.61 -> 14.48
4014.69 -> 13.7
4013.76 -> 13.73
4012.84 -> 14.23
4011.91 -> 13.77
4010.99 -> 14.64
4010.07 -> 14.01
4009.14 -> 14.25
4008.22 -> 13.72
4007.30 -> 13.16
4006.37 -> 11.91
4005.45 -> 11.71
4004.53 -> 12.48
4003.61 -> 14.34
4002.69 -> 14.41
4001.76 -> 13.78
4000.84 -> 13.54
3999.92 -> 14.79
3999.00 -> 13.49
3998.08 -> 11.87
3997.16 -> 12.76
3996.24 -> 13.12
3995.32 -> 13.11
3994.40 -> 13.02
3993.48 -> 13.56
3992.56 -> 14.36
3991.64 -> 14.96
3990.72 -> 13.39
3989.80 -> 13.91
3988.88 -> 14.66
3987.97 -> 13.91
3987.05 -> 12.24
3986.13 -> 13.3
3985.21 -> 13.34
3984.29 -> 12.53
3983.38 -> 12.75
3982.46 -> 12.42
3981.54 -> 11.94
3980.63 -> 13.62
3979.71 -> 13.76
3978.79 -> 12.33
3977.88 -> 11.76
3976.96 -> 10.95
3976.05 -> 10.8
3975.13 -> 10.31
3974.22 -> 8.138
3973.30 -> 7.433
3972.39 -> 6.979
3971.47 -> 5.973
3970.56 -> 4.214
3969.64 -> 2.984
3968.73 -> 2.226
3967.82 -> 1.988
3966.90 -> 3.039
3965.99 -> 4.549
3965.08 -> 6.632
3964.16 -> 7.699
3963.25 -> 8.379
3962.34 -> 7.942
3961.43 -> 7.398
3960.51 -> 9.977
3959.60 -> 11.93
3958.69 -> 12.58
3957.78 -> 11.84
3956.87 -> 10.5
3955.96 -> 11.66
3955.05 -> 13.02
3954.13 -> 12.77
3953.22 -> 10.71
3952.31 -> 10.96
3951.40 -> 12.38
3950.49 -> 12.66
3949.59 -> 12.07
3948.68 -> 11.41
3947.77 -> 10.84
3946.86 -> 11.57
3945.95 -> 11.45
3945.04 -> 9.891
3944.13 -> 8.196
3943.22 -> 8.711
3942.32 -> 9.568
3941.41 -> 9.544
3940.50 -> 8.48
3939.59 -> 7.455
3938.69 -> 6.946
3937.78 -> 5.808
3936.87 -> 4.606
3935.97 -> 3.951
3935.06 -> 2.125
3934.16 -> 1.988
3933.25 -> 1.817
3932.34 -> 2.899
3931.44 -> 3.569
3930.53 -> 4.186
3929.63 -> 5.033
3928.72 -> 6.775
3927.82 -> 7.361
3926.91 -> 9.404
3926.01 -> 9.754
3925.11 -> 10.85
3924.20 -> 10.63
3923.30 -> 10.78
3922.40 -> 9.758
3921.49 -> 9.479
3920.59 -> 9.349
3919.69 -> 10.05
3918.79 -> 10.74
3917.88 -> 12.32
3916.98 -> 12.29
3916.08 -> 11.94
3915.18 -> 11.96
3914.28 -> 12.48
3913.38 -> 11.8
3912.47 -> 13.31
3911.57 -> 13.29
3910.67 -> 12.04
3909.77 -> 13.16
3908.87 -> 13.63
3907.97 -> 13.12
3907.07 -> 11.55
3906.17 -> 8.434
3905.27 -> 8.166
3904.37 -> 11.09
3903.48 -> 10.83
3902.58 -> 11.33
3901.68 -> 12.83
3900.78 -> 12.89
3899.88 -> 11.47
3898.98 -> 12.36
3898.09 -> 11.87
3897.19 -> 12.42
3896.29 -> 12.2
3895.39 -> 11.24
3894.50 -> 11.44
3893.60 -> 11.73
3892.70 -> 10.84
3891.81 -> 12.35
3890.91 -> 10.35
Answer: 7.2 Angstrom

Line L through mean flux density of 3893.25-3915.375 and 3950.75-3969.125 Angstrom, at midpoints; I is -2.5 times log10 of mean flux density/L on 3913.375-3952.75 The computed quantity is 0.18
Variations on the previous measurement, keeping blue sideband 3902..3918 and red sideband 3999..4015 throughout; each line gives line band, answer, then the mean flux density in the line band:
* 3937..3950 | 0.319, 9.29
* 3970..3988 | 0.211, 10.8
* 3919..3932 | 0.402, 8.36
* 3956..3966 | 0.339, 9.35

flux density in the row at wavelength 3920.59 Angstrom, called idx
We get 9.349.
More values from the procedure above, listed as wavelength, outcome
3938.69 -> 6.946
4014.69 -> 13.7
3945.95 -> 11.45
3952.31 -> 10.96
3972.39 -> 6.979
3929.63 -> 5.033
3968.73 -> 2.226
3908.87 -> 13.63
